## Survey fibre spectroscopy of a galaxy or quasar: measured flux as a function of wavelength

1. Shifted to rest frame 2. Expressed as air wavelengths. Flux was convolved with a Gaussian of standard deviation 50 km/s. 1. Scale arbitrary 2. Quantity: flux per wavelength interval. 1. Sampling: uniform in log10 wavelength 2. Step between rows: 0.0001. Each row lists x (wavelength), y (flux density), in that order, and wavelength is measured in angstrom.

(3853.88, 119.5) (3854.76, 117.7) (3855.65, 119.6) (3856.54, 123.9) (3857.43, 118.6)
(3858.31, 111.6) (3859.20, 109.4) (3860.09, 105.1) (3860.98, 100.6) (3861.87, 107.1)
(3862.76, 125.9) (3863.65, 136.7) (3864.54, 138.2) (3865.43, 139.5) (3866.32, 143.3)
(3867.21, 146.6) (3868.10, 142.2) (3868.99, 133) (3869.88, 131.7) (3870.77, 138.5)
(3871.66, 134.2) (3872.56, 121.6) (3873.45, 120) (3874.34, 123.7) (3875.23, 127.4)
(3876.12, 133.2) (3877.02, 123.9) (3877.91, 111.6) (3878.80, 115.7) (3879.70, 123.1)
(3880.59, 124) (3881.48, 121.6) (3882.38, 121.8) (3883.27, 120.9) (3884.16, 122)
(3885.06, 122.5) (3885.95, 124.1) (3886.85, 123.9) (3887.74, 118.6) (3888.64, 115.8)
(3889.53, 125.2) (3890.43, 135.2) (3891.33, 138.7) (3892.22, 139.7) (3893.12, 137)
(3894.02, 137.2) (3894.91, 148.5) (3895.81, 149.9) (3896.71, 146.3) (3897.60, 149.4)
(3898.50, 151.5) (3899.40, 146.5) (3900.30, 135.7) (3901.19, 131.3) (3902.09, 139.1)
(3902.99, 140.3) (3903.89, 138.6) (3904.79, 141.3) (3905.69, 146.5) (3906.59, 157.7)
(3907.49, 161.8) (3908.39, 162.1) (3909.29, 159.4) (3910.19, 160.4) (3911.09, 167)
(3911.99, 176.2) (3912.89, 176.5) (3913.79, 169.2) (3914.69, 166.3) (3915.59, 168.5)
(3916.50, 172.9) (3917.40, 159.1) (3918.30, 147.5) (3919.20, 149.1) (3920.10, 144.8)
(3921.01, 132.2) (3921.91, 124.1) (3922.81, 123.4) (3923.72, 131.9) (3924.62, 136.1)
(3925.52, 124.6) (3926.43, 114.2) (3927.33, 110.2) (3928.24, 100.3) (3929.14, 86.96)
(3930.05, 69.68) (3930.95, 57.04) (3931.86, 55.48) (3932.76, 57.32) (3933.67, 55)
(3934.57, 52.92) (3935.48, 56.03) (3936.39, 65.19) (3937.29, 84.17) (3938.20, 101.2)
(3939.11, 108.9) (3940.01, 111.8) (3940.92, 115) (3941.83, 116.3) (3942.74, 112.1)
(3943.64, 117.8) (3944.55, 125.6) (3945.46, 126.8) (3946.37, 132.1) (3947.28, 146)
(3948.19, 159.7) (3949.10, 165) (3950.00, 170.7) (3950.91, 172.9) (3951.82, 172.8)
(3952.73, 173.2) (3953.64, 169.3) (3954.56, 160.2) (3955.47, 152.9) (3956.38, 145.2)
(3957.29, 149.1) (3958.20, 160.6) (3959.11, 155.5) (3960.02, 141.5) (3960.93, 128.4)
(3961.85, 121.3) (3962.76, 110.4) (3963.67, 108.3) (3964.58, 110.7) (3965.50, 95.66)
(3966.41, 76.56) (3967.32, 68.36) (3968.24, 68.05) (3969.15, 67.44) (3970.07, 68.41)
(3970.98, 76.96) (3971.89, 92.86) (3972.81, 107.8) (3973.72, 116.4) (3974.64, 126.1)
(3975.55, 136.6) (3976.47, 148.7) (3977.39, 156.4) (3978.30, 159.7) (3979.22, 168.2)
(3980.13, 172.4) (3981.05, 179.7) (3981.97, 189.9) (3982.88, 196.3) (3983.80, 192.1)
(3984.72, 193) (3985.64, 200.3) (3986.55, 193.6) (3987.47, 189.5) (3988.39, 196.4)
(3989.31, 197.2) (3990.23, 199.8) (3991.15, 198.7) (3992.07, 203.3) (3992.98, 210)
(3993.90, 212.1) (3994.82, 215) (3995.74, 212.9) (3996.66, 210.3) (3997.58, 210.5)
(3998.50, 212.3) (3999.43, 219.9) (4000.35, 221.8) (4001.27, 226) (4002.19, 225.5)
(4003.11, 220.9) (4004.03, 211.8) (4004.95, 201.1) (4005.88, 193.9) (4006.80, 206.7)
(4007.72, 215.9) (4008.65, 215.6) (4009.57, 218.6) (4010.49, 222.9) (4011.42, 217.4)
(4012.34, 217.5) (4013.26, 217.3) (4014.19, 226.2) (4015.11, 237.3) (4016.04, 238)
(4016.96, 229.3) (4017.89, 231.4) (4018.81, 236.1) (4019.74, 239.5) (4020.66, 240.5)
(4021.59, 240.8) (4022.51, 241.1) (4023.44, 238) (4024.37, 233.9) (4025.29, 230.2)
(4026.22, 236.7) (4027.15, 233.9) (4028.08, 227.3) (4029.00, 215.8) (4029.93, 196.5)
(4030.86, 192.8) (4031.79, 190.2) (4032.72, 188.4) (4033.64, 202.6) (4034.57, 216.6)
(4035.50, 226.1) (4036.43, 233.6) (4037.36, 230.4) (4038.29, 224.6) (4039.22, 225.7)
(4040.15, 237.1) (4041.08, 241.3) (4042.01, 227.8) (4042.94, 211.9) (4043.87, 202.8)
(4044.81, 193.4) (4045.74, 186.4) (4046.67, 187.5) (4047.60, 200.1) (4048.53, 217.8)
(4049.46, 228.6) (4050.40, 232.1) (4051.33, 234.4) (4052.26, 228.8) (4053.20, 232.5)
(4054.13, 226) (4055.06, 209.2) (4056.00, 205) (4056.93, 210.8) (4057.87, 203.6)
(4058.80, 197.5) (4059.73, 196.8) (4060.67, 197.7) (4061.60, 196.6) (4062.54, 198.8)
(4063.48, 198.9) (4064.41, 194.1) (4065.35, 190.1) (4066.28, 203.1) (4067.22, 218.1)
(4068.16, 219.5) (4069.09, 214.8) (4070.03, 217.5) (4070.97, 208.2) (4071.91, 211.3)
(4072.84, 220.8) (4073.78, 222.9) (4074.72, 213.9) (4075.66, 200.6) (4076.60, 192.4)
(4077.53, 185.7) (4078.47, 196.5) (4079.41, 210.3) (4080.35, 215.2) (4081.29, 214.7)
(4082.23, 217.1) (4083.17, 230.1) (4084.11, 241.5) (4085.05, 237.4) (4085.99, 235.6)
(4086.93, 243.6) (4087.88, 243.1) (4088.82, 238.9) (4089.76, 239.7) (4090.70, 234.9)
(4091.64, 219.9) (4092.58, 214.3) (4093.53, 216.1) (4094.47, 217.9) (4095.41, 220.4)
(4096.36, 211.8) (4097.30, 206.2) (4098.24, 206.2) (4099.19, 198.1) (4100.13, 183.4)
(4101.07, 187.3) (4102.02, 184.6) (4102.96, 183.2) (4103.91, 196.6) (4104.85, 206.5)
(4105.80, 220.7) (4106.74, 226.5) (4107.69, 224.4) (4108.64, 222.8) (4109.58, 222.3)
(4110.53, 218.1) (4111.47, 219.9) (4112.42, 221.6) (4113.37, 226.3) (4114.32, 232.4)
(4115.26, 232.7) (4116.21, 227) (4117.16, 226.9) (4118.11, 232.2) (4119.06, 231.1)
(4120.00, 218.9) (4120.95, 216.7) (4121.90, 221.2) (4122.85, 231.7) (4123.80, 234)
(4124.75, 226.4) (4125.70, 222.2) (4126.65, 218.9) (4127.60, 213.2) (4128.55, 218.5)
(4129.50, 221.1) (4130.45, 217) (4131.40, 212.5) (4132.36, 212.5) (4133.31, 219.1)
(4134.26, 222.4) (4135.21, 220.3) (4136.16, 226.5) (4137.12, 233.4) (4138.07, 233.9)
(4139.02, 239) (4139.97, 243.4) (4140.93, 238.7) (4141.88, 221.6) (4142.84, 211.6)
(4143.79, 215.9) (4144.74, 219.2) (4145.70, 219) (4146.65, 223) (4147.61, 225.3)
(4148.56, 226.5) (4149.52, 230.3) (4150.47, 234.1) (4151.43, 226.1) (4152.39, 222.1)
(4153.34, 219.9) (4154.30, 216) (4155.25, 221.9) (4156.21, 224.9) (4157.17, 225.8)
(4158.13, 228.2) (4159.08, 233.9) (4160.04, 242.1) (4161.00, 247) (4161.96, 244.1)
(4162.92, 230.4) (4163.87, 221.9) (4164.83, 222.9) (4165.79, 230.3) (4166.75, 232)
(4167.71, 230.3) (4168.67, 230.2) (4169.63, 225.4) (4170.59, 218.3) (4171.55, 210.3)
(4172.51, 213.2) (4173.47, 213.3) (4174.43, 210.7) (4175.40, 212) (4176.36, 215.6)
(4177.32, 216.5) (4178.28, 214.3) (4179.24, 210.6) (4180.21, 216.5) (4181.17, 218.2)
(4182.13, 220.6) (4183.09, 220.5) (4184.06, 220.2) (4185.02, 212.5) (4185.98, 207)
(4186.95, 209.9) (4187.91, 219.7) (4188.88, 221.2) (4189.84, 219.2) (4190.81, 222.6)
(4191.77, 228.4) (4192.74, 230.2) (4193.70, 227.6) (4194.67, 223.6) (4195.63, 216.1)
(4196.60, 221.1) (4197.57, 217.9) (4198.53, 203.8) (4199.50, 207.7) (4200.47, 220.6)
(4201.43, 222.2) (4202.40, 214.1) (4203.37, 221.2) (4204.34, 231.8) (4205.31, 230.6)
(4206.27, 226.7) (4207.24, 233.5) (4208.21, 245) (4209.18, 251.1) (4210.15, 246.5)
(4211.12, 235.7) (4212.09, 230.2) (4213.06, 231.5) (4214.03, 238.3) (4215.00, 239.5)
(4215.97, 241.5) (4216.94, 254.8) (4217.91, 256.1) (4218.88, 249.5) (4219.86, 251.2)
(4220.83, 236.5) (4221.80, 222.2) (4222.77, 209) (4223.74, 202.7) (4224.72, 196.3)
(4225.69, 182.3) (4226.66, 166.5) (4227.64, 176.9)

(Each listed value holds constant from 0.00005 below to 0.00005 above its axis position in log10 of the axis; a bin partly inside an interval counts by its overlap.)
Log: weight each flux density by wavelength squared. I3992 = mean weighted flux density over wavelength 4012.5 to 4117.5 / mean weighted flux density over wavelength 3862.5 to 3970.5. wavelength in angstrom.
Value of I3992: 1.82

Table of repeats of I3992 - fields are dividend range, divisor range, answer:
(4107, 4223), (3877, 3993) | 1.86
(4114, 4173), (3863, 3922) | 1.83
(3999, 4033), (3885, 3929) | 1.65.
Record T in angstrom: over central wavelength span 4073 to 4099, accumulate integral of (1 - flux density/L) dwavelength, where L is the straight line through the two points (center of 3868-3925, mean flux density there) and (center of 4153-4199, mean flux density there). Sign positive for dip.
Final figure -3.2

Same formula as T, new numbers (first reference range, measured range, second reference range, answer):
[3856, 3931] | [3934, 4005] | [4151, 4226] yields 3.0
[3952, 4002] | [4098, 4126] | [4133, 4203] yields -1.7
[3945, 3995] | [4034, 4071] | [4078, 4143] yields -4.2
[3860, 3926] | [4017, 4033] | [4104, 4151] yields -3.3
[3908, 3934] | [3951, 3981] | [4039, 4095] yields 5.3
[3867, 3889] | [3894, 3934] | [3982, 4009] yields 3.6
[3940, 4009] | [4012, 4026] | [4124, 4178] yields -4.5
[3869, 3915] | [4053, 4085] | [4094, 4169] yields -1.5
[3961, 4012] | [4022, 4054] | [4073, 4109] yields -4.5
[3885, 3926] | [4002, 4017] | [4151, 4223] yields -3.7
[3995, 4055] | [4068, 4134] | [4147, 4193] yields 1.1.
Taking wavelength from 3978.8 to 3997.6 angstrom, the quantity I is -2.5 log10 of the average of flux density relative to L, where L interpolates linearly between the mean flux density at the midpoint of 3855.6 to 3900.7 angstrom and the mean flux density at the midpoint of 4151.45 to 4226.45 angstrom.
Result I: -0.208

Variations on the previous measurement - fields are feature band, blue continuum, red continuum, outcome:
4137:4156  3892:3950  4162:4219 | -0.08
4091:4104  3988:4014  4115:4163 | 0.09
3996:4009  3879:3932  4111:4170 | -0.23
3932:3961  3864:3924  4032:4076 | 0.29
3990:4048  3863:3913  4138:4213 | -0.23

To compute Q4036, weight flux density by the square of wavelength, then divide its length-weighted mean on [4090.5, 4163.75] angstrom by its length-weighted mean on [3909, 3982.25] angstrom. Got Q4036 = 1.91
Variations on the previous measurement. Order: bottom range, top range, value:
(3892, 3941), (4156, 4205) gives 1.97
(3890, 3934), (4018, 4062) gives 1.72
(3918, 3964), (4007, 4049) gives 1.89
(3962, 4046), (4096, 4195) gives 1.23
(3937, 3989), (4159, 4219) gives 1.82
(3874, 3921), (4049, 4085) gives 1.63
